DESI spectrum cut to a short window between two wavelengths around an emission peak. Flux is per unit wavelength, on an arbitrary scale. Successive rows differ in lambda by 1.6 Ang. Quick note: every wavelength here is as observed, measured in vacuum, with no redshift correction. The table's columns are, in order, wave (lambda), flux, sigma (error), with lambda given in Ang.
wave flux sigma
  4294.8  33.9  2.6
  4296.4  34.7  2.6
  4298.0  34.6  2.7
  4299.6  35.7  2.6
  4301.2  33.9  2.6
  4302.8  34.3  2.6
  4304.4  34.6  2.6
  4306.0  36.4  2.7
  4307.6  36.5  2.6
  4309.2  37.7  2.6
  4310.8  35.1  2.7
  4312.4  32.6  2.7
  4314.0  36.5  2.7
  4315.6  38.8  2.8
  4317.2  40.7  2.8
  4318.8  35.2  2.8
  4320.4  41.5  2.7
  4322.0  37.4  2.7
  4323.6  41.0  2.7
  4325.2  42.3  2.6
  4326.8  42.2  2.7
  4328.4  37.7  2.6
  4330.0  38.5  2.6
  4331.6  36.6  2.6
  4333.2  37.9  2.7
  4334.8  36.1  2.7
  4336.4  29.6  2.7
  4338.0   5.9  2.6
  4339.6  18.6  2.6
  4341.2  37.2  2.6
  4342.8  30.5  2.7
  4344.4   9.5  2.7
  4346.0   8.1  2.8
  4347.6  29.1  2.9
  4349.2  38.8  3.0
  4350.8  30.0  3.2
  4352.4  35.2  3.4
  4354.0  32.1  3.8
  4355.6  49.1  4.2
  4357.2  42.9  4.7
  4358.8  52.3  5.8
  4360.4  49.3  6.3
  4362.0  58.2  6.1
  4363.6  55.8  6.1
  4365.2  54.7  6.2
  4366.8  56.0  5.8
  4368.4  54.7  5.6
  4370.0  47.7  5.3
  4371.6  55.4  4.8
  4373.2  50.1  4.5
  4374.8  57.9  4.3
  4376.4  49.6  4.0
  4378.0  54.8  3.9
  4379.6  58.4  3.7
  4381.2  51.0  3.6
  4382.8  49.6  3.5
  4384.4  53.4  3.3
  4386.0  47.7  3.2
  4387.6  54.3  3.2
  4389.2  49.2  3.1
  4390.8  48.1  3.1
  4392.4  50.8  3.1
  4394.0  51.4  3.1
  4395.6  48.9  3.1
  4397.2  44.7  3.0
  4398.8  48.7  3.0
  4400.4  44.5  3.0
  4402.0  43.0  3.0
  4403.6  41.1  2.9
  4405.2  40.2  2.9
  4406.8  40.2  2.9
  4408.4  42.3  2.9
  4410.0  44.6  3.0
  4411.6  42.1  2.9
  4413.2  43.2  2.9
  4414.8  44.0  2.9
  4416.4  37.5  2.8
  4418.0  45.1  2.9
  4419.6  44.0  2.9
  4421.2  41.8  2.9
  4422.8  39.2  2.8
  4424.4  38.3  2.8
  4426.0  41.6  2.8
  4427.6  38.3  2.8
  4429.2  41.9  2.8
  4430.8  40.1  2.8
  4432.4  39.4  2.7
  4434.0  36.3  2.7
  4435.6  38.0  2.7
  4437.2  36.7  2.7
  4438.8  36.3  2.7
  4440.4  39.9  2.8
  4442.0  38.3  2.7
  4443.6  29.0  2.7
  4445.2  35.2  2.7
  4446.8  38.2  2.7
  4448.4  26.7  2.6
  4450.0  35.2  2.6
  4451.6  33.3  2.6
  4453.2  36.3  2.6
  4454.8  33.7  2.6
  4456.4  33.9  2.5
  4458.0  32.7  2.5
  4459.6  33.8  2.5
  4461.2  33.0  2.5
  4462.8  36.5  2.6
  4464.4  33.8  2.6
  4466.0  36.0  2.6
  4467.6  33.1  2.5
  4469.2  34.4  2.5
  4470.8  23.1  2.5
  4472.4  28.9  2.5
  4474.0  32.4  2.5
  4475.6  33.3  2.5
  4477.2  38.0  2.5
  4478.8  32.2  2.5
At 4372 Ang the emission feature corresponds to C IV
